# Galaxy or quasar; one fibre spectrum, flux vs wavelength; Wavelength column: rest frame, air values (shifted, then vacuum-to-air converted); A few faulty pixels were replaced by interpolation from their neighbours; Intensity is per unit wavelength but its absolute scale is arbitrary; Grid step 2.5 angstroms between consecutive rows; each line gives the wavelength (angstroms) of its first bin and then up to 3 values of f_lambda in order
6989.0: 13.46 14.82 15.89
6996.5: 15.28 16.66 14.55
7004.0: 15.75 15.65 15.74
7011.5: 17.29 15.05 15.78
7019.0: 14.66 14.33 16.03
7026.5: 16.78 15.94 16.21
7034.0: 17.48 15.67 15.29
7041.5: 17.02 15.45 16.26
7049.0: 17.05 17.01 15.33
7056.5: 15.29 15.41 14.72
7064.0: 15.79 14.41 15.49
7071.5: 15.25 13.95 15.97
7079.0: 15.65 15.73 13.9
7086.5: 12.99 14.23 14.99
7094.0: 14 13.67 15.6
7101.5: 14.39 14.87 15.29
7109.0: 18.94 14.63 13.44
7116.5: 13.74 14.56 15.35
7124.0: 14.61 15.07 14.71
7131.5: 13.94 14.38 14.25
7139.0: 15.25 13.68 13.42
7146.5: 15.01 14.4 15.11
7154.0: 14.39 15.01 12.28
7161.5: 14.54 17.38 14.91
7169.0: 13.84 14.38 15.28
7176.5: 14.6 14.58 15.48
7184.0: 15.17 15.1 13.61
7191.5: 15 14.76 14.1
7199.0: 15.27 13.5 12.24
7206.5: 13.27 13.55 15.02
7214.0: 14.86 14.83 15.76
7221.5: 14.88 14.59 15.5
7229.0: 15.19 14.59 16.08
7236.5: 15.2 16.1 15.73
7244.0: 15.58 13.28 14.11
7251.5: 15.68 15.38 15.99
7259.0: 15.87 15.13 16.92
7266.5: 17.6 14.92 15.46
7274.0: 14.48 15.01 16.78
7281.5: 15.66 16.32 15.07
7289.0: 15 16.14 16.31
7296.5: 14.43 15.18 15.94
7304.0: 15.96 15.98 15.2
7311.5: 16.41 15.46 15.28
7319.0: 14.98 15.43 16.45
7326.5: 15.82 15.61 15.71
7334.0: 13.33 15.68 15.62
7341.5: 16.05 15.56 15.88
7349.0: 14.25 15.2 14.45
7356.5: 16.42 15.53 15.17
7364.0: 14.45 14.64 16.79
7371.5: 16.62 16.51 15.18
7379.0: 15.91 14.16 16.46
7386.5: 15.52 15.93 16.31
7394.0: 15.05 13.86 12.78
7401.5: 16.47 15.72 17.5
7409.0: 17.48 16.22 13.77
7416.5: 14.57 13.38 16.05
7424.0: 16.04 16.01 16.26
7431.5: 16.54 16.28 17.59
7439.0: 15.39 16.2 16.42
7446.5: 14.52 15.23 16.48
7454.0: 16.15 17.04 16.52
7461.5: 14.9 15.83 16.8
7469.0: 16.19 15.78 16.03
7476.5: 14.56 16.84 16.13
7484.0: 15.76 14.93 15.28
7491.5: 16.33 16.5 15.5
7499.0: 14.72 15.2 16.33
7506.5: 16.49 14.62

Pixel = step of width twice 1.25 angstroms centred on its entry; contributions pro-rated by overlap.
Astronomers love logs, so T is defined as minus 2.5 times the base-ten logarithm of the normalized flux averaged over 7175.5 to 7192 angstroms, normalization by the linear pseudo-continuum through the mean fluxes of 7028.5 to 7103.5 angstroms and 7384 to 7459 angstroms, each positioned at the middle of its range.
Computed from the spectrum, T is 0.05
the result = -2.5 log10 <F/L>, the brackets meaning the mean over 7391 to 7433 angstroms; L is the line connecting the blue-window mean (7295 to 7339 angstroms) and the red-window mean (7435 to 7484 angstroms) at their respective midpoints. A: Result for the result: 0.02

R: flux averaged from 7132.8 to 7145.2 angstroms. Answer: 14.2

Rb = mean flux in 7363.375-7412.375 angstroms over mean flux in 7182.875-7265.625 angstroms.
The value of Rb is 1.05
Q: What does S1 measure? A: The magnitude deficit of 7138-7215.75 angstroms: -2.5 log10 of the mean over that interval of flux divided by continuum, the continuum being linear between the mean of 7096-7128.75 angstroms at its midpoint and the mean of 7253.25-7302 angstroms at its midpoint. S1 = 0.06 mag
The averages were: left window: 15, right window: 15.7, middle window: 14.5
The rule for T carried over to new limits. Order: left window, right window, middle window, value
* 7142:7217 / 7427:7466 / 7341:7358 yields 0.01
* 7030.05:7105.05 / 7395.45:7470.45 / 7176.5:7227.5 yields 0.07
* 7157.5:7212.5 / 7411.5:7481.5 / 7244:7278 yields -0.04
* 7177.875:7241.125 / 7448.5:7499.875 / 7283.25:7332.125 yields -0.03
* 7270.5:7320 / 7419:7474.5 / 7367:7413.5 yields 0.01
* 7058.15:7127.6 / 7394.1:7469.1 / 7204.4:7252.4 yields 0.03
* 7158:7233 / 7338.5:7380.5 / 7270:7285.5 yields -0.04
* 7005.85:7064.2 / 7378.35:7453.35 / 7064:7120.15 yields 0.07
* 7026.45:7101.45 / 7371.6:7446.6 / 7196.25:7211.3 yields 0.13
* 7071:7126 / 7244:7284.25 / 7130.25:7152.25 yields 0.05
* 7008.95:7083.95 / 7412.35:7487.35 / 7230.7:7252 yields 0.04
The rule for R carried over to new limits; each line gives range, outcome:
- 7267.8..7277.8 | 15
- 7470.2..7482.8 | 15.9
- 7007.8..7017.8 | 16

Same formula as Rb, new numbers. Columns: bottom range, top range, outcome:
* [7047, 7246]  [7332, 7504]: 1.06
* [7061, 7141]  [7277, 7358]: 1.05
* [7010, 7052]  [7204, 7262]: 0.93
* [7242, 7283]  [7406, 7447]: 1.03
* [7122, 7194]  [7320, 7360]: 1.05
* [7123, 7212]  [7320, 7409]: 1.07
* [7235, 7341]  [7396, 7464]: 1.02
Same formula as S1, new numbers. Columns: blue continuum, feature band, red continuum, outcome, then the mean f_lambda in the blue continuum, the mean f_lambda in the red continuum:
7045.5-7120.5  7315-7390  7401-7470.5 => 0.02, 15.1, 16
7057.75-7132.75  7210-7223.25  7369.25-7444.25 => 0.01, 14.8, 15.7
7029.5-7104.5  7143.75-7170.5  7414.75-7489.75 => 0.06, 15.3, 15.8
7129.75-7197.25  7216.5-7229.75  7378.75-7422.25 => -0.03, 14.6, 15.4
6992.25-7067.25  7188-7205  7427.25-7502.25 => 0.13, 15.8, 15.9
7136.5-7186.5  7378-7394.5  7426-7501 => 0.00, 14.7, 15.9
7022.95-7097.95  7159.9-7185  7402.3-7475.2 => 0.04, 15.4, 16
